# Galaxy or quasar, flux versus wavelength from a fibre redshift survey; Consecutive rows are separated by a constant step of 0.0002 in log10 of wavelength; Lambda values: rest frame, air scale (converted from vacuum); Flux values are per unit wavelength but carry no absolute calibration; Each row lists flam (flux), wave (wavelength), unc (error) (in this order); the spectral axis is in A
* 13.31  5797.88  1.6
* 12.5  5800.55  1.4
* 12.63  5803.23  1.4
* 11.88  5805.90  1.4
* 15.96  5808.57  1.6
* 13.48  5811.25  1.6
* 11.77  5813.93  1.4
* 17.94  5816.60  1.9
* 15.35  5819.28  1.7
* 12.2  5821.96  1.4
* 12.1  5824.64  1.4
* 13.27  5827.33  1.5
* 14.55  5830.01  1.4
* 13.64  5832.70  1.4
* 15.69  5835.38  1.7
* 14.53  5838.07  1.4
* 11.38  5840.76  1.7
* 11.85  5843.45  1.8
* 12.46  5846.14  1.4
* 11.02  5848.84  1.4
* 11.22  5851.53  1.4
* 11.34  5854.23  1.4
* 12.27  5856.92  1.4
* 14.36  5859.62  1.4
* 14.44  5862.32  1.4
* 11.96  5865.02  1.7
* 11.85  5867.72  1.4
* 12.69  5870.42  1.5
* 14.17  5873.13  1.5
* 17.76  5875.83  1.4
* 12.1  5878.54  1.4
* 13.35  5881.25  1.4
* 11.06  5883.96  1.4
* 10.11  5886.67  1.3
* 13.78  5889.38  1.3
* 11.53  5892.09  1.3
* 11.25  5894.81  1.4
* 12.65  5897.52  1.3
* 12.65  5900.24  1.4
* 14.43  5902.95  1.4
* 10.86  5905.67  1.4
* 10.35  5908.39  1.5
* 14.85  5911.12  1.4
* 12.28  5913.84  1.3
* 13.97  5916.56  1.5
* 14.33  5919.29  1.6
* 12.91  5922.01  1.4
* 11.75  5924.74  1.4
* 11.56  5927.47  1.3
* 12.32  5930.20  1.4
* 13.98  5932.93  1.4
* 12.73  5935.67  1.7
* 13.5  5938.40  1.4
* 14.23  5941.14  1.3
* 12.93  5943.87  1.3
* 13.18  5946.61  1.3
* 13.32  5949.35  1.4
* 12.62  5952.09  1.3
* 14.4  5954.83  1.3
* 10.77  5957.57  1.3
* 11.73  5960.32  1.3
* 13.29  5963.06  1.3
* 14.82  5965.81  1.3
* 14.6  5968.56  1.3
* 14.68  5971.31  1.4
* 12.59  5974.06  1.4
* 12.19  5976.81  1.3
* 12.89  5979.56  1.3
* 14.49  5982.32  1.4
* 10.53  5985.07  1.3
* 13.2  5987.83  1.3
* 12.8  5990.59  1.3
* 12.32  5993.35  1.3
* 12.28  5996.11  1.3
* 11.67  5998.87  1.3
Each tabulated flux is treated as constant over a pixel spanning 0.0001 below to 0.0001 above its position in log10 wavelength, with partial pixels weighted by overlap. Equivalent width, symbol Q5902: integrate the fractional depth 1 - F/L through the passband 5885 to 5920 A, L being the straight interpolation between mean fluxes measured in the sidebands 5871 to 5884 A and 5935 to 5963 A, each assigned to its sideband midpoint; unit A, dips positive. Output 2.74 A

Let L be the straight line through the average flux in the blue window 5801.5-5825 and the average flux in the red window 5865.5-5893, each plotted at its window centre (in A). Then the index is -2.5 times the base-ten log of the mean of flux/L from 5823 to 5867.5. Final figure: 0.04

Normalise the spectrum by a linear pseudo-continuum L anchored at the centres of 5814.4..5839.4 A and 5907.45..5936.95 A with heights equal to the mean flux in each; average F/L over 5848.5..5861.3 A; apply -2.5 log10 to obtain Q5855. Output 0.14 mag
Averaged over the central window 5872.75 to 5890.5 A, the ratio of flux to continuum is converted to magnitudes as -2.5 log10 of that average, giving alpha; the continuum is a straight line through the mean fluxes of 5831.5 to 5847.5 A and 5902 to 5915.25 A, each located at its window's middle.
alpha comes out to -0.03 mag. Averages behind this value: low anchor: 13.3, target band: 13.1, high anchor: 12.5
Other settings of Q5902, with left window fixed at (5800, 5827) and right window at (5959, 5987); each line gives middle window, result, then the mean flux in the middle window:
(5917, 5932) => 0.7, 12.7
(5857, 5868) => 0.2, 13.2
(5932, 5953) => -0.1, 13.3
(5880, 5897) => 1.9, 11.9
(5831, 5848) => 0.4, 13.2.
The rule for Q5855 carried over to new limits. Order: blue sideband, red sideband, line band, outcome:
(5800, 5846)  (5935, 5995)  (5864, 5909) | 0.07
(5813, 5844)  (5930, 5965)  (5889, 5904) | 0.06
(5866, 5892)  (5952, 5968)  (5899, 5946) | 0.00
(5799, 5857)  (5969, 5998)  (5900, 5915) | 0.04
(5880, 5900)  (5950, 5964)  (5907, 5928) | -0.05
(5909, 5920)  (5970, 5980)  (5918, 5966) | 0.03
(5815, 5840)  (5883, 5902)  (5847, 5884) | 0.00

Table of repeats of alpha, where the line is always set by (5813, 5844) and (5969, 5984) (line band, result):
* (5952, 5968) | 0.03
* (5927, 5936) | 0.06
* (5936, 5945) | 0.00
